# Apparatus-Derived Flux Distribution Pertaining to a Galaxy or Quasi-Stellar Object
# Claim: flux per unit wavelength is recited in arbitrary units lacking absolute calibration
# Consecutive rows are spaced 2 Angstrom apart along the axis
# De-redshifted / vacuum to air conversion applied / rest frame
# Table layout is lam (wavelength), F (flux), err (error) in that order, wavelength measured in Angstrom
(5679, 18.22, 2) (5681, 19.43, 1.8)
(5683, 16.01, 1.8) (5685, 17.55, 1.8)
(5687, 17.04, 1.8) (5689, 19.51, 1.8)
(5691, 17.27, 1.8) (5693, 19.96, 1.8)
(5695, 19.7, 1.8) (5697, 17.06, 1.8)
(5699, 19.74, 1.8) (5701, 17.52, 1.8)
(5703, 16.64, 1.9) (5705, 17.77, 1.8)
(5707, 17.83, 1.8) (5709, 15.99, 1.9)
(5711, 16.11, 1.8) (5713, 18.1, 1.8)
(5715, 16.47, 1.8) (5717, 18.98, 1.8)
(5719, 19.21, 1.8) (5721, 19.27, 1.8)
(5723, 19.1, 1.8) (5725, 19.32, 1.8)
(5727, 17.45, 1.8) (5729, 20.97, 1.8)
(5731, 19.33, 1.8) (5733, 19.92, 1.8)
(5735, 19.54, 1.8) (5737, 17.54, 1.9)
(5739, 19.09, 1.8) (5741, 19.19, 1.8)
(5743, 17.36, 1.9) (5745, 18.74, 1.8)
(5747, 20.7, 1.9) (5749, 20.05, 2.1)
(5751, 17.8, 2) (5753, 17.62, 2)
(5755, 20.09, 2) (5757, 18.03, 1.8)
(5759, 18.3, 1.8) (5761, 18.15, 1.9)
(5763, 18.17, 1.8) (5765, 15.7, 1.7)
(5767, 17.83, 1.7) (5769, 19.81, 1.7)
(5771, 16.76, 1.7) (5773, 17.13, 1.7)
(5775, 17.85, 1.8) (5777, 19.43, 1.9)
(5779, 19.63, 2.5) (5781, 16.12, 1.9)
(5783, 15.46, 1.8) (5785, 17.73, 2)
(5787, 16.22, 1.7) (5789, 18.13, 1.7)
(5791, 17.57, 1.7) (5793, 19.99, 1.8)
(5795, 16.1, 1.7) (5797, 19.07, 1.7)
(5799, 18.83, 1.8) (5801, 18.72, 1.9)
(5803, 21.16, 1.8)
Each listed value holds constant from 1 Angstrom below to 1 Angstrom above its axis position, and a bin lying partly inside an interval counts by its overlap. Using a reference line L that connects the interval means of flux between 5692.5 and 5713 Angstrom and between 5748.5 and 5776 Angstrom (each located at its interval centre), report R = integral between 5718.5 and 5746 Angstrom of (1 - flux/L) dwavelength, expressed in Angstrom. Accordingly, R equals -1.6 Angstrom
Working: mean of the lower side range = 17.8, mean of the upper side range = 18.1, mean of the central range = 19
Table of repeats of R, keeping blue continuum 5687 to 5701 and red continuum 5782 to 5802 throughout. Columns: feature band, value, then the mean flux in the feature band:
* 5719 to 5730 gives -0.5 Angstrom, 19.2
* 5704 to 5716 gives 0.9 Angstrom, 17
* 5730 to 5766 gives -0.9 Angstrom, 18.6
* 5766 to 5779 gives -0.2 Angstrom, 18.2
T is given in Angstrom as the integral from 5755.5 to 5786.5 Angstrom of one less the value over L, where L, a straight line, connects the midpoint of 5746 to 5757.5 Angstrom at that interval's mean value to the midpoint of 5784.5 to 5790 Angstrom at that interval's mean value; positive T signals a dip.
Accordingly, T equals 0.6 Angstrom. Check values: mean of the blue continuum 19.1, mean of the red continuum 17.3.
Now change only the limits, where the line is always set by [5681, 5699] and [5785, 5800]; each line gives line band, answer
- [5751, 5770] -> -0.1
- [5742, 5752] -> -0.5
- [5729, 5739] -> -0.7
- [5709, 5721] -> 0.3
